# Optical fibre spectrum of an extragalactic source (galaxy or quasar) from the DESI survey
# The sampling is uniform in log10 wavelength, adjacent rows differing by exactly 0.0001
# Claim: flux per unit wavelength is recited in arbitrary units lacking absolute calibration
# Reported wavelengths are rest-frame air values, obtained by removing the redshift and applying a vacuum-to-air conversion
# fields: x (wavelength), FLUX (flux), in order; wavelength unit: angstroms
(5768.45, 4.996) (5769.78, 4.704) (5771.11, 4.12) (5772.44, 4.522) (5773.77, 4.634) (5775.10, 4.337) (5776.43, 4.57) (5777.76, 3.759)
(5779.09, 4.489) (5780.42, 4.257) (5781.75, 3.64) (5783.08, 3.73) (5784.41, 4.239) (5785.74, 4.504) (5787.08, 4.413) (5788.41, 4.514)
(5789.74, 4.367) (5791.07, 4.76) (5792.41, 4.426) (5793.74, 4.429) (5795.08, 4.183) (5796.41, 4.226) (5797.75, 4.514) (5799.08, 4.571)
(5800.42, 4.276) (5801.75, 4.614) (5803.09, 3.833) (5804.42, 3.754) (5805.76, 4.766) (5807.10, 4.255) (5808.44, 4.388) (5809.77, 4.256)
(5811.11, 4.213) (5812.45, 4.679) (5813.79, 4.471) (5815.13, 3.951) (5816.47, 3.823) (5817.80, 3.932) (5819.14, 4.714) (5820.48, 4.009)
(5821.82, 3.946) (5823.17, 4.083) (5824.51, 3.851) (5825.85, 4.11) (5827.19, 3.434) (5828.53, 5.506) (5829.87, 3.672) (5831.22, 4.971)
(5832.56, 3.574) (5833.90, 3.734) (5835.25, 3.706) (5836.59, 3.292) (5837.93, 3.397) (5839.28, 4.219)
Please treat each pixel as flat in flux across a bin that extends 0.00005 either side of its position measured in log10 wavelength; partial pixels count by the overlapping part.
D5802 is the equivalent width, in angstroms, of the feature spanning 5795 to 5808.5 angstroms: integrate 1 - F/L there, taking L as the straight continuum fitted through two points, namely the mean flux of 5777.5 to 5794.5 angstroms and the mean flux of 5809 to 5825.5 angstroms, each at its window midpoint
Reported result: -0.3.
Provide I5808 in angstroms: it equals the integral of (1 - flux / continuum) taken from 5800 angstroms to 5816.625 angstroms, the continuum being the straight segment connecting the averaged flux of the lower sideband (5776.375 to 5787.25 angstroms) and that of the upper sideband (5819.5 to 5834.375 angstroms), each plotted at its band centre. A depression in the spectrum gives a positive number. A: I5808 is -0.6 angstroms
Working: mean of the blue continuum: 4.15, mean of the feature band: 4.26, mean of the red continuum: 4.1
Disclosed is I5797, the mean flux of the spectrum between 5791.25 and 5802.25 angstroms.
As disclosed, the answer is 4.42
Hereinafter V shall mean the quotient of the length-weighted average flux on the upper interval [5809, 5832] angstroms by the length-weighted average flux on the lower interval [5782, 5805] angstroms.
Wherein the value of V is 0.98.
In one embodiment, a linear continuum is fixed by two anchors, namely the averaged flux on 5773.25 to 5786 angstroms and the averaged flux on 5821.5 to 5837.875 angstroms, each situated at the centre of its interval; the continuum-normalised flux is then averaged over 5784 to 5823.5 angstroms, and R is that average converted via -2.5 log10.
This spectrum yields -0.06 mag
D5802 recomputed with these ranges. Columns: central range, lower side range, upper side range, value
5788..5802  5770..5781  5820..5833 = -0.6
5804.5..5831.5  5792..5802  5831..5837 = -1.2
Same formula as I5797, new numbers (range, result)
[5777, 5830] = 4.25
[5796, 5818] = 4.27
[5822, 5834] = 4.11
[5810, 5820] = 4.25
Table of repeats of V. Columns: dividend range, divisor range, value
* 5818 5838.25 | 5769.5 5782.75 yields 0.94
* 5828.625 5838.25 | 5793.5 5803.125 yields 0.89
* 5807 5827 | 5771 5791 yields 0.97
